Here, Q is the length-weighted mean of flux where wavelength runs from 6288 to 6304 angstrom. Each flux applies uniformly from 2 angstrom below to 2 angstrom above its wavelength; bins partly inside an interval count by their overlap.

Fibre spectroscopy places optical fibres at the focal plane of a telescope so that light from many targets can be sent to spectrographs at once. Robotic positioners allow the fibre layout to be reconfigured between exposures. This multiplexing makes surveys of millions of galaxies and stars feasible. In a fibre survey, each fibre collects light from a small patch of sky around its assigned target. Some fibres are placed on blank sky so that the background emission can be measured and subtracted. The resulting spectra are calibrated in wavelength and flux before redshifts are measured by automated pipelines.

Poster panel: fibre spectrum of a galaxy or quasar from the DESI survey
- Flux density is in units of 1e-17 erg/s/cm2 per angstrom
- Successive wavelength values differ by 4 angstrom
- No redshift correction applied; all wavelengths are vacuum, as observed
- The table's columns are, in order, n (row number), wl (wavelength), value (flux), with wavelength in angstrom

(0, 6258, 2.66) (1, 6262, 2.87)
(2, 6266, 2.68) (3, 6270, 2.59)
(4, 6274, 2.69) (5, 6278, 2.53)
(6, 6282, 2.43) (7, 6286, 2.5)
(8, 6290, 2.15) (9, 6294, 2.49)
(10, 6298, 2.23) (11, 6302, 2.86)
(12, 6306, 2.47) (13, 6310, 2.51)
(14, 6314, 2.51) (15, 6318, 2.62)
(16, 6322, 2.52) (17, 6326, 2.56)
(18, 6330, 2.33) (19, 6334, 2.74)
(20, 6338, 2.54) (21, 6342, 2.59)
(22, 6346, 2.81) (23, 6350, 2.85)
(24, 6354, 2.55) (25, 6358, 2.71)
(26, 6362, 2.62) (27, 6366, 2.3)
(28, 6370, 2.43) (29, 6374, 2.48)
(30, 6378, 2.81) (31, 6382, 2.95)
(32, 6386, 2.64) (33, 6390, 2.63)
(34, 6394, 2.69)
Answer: 2.43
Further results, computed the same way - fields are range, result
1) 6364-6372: 2.37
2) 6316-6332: 2.51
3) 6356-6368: 2.54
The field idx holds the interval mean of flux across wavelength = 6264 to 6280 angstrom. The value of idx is 2.62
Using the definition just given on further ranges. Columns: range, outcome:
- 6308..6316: 2.51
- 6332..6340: 2.64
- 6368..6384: 2.67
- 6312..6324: 2.55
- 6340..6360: 2.7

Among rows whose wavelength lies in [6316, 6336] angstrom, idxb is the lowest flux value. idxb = 2.33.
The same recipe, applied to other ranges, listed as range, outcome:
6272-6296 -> 2.15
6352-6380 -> 2.3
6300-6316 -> 2.47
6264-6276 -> 2.59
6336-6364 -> 2.54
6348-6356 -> 2.55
